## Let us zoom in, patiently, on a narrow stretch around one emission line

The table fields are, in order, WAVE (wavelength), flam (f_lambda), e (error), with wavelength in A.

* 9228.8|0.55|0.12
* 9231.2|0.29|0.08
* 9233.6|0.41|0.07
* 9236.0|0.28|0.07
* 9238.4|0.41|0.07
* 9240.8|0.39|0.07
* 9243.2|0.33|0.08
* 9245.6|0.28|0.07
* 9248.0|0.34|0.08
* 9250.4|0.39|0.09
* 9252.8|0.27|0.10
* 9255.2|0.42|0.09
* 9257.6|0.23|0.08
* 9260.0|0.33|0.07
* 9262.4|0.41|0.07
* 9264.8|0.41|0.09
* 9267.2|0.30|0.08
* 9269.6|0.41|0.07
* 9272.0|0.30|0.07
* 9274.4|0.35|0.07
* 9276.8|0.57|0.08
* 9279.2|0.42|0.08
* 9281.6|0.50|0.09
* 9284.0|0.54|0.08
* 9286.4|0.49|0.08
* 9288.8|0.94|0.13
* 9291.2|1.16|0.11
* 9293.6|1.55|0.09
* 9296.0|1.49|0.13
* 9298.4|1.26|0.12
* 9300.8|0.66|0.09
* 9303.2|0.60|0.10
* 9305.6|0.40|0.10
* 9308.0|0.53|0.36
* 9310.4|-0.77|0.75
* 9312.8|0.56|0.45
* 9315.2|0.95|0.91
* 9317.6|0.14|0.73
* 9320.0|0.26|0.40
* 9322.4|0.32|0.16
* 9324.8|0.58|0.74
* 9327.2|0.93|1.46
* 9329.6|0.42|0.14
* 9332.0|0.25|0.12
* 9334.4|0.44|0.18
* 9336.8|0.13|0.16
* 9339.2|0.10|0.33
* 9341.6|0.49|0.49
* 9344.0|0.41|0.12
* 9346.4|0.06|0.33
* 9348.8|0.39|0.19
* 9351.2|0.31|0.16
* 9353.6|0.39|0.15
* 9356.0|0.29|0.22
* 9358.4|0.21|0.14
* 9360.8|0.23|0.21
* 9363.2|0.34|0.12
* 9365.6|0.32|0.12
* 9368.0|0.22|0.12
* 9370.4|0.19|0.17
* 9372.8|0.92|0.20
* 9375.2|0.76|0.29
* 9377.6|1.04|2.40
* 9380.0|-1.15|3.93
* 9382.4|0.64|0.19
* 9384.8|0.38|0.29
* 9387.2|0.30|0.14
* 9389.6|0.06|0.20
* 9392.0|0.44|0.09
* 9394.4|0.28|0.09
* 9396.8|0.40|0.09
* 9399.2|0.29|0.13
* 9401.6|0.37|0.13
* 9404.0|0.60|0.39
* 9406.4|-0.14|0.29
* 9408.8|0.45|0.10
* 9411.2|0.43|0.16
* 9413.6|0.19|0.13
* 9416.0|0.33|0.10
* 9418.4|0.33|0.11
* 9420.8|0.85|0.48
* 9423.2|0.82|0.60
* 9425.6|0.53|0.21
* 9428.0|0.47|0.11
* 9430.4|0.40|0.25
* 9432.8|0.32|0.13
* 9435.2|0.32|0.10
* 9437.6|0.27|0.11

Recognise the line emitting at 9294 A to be [O III] 5007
